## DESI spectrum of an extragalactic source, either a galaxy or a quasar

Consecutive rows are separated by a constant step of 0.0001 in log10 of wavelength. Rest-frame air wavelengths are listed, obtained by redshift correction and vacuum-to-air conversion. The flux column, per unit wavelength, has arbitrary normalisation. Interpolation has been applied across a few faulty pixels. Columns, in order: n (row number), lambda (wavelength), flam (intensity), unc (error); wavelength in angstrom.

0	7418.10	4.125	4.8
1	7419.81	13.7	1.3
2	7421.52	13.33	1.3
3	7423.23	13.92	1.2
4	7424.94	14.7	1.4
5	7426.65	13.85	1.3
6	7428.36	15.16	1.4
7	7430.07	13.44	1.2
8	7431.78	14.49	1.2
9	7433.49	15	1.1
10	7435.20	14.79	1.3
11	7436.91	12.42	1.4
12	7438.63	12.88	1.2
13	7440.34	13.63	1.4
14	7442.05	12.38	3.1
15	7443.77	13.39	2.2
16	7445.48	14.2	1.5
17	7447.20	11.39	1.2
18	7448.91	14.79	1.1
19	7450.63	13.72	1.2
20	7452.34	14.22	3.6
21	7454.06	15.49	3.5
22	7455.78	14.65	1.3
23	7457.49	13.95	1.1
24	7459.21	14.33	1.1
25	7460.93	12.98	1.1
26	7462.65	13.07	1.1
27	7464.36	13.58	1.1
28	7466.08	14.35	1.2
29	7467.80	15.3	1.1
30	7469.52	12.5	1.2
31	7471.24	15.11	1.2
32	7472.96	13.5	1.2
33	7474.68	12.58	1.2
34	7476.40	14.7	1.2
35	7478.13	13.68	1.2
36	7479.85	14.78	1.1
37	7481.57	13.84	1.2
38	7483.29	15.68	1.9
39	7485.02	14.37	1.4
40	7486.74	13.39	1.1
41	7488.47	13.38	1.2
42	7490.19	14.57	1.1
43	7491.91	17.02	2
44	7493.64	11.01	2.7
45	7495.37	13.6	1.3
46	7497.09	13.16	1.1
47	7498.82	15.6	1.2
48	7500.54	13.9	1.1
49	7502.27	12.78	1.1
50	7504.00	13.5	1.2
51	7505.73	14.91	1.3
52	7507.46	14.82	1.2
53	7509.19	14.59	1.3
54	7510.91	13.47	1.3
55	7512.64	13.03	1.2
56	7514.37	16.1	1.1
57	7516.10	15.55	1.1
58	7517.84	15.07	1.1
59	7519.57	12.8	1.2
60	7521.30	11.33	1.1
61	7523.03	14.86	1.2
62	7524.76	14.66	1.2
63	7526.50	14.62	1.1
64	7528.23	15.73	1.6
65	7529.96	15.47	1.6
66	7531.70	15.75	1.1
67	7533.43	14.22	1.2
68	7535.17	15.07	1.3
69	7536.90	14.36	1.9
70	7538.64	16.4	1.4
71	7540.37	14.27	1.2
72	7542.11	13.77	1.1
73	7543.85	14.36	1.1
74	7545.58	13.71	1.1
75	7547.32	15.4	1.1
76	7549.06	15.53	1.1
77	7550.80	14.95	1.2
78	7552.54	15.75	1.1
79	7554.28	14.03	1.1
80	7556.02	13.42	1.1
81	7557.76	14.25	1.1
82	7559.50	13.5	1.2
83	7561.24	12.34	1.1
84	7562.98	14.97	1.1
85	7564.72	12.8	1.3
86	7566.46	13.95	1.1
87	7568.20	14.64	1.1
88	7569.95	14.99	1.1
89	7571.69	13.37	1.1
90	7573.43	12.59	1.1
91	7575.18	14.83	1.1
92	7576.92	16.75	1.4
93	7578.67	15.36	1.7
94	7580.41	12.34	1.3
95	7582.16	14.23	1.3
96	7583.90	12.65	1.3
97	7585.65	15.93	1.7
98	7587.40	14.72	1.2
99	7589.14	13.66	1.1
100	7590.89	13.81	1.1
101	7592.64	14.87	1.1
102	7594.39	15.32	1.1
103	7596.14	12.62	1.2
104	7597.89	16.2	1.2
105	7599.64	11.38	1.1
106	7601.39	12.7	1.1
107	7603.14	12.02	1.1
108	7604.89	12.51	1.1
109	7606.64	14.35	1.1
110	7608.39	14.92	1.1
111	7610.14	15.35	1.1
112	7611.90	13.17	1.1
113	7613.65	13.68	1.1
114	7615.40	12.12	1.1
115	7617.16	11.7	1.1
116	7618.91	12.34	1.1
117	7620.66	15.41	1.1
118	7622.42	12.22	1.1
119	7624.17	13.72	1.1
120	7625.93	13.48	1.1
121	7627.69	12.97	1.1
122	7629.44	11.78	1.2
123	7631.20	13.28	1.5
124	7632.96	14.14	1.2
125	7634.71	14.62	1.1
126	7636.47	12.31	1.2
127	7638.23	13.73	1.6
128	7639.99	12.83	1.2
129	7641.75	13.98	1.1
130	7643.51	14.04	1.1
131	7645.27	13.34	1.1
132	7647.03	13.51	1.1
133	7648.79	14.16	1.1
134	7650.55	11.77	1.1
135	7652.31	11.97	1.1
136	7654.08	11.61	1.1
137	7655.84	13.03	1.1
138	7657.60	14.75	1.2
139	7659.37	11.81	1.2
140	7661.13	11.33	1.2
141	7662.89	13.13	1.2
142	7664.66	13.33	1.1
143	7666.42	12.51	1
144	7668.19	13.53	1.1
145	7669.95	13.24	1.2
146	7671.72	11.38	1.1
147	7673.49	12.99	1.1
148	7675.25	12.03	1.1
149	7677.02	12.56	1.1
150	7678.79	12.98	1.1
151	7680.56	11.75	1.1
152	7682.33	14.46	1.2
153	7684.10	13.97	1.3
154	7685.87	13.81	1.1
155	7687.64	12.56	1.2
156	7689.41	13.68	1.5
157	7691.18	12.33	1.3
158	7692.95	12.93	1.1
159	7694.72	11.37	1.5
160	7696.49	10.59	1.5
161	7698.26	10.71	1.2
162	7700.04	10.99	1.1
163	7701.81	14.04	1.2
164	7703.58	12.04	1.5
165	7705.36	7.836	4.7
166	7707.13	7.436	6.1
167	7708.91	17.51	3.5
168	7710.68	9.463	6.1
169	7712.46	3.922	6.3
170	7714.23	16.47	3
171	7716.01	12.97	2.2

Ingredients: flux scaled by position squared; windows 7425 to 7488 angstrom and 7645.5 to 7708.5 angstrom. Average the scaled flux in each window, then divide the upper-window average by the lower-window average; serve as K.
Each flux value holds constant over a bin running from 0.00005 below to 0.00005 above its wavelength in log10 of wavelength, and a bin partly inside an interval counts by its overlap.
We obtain 0.94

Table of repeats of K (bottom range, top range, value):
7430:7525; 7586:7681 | 0.99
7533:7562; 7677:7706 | 0.88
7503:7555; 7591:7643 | 0.94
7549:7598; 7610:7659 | 0.94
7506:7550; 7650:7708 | 0.87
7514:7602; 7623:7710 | 0.91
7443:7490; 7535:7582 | 1.05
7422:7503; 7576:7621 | 1.03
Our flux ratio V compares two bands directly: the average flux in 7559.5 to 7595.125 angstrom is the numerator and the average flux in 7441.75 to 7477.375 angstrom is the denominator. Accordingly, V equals 1.03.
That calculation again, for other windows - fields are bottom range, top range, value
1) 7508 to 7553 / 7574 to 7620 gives 0.94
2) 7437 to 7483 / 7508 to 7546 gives 1.05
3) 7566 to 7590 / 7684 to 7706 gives 0.84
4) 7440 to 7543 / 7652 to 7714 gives 0.86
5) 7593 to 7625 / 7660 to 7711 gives 0.92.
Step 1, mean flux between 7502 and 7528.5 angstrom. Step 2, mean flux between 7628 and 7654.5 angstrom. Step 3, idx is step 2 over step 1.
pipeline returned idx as 0.9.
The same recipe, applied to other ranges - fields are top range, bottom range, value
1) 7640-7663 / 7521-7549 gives 0.88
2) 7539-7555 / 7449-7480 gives 1.05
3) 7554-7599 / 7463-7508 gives 1.01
